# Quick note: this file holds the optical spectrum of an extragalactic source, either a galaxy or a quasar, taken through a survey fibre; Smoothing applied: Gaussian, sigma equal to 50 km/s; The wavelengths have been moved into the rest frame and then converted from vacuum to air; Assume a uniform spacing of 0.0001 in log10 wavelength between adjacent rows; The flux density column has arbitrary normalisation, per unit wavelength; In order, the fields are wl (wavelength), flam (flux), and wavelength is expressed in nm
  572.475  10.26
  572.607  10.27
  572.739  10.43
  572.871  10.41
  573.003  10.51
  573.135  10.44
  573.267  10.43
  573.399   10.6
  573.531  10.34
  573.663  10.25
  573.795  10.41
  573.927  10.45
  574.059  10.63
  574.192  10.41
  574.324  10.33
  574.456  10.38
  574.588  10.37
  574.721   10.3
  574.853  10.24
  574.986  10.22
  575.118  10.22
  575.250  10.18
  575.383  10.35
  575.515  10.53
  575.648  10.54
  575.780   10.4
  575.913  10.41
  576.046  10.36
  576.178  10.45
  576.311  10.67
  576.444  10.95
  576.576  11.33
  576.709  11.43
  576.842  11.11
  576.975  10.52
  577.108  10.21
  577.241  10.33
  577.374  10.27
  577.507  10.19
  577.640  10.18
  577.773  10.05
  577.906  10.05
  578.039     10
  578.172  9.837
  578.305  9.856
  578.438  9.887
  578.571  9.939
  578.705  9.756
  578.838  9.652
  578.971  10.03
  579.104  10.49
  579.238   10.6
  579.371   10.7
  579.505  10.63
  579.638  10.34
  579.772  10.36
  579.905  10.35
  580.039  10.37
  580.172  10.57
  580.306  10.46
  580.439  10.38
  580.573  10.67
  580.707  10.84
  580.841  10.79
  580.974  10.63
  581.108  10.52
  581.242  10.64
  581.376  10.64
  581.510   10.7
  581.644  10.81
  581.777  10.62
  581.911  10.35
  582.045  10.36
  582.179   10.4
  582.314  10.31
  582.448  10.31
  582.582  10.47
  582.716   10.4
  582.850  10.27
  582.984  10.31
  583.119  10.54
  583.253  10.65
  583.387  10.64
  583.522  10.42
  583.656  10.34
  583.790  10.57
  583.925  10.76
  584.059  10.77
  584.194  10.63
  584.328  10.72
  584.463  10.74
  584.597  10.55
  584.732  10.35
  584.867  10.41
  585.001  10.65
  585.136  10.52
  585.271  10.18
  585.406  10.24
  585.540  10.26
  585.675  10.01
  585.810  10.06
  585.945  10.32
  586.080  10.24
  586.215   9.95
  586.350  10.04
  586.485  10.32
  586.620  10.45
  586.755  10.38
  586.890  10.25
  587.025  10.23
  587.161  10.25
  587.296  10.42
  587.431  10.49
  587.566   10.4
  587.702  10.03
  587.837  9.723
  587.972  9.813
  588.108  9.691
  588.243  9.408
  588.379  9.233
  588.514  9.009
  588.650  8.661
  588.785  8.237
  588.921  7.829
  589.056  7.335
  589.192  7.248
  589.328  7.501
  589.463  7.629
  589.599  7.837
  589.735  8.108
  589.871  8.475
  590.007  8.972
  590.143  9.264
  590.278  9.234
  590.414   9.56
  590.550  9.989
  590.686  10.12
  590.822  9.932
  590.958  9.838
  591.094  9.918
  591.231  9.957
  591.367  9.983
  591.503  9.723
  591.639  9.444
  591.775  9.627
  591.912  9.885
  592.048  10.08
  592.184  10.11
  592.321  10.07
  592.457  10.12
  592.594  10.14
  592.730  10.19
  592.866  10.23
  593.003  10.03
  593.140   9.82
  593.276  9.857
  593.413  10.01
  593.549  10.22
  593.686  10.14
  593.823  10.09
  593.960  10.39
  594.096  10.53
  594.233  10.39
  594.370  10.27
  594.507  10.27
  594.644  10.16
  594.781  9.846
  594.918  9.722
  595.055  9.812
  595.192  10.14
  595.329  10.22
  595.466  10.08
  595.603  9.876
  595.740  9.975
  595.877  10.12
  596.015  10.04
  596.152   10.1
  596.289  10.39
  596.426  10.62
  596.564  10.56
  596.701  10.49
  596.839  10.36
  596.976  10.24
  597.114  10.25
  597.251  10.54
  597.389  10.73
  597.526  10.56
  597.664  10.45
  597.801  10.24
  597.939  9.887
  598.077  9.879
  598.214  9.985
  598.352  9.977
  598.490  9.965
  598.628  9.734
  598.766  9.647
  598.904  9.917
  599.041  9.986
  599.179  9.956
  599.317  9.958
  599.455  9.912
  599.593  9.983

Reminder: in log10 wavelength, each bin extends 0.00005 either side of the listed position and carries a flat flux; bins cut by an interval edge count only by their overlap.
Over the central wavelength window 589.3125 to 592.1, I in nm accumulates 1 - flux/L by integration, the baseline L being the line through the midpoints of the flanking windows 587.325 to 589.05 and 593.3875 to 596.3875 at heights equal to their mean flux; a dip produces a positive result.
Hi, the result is 0.09 nm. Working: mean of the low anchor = 9.33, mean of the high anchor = 10.1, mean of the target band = 9.32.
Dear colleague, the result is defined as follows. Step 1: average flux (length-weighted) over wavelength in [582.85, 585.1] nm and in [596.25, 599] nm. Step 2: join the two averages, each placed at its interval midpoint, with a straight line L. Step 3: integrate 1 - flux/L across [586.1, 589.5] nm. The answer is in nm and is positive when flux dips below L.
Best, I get 0.34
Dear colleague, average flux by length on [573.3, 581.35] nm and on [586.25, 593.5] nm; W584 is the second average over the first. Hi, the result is 0.92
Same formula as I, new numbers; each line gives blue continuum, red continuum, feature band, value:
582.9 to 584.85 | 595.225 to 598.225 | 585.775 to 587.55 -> 0.038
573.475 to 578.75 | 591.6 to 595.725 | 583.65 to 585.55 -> -0.058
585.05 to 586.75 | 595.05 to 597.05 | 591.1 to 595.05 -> 0.068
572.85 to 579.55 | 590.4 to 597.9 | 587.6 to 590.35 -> 0.407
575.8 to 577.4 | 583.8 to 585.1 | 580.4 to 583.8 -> 0.034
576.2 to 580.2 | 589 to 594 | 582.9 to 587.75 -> -0.246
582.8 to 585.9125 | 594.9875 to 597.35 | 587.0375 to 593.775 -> 0.565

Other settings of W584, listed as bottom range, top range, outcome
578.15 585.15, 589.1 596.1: 0.93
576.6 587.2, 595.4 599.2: 0.98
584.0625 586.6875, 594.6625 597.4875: 0.99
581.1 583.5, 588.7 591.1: 0.83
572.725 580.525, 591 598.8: 0.97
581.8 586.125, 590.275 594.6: 0.96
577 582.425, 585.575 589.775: 0.91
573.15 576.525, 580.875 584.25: 1.01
